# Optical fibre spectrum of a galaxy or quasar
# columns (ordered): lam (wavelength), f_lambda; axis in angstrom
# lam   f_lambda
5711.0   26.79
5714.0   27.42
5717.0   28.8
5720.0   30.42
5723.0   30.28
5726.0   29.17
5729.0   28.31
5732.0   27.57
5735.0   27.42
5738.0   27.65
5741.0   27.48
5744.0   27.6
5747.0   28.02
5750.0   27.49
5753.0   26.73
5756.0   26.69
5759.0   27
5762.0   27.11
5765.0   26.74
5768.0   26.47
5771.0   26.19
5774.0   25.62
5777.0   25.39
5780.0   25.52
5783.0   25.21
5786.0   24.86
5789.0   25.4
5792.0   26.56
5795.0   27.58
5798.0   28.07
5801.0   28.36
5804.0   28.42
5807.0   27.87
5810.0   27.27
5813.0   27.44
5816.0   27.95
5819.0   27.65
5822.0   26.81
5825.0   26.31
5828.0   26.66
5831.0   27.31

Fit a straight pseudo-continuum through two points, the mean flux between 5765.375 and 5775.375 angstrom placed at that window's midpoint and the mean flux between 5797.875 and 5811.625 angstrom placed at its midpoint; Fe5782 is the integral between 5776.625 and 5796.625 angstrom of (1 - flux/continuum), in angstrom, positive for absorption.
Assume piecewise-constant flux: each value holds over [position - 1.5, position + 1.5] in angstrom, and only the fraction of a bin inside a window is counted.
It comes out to 0.9 angstrom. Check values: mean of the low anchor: 26.2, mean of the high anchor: 28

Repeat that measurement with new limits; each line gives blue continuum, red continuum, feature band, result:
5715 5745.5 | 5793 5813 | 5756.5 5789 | 2.4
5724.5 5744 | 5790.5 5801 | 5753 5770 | 0.6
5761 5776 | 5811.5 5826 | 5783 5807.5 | -0.1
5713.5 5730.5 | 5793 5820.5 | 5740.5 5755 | 0.7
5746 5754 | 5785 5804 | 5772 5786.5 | 0.9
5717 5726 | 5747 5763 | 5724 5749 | 0.6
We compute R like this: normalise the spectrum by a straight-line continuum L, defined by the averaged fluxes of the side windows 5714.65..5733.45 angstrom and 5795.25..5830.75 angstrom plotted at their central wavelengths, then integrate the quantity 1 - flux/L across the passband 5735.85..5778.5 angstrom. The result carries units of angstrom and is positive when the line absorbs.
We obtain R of 2.4 angstrom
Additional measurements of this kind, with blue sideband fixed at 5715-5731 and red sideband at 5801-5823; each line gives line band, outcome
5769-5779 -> 0.92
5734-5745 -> 0.55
